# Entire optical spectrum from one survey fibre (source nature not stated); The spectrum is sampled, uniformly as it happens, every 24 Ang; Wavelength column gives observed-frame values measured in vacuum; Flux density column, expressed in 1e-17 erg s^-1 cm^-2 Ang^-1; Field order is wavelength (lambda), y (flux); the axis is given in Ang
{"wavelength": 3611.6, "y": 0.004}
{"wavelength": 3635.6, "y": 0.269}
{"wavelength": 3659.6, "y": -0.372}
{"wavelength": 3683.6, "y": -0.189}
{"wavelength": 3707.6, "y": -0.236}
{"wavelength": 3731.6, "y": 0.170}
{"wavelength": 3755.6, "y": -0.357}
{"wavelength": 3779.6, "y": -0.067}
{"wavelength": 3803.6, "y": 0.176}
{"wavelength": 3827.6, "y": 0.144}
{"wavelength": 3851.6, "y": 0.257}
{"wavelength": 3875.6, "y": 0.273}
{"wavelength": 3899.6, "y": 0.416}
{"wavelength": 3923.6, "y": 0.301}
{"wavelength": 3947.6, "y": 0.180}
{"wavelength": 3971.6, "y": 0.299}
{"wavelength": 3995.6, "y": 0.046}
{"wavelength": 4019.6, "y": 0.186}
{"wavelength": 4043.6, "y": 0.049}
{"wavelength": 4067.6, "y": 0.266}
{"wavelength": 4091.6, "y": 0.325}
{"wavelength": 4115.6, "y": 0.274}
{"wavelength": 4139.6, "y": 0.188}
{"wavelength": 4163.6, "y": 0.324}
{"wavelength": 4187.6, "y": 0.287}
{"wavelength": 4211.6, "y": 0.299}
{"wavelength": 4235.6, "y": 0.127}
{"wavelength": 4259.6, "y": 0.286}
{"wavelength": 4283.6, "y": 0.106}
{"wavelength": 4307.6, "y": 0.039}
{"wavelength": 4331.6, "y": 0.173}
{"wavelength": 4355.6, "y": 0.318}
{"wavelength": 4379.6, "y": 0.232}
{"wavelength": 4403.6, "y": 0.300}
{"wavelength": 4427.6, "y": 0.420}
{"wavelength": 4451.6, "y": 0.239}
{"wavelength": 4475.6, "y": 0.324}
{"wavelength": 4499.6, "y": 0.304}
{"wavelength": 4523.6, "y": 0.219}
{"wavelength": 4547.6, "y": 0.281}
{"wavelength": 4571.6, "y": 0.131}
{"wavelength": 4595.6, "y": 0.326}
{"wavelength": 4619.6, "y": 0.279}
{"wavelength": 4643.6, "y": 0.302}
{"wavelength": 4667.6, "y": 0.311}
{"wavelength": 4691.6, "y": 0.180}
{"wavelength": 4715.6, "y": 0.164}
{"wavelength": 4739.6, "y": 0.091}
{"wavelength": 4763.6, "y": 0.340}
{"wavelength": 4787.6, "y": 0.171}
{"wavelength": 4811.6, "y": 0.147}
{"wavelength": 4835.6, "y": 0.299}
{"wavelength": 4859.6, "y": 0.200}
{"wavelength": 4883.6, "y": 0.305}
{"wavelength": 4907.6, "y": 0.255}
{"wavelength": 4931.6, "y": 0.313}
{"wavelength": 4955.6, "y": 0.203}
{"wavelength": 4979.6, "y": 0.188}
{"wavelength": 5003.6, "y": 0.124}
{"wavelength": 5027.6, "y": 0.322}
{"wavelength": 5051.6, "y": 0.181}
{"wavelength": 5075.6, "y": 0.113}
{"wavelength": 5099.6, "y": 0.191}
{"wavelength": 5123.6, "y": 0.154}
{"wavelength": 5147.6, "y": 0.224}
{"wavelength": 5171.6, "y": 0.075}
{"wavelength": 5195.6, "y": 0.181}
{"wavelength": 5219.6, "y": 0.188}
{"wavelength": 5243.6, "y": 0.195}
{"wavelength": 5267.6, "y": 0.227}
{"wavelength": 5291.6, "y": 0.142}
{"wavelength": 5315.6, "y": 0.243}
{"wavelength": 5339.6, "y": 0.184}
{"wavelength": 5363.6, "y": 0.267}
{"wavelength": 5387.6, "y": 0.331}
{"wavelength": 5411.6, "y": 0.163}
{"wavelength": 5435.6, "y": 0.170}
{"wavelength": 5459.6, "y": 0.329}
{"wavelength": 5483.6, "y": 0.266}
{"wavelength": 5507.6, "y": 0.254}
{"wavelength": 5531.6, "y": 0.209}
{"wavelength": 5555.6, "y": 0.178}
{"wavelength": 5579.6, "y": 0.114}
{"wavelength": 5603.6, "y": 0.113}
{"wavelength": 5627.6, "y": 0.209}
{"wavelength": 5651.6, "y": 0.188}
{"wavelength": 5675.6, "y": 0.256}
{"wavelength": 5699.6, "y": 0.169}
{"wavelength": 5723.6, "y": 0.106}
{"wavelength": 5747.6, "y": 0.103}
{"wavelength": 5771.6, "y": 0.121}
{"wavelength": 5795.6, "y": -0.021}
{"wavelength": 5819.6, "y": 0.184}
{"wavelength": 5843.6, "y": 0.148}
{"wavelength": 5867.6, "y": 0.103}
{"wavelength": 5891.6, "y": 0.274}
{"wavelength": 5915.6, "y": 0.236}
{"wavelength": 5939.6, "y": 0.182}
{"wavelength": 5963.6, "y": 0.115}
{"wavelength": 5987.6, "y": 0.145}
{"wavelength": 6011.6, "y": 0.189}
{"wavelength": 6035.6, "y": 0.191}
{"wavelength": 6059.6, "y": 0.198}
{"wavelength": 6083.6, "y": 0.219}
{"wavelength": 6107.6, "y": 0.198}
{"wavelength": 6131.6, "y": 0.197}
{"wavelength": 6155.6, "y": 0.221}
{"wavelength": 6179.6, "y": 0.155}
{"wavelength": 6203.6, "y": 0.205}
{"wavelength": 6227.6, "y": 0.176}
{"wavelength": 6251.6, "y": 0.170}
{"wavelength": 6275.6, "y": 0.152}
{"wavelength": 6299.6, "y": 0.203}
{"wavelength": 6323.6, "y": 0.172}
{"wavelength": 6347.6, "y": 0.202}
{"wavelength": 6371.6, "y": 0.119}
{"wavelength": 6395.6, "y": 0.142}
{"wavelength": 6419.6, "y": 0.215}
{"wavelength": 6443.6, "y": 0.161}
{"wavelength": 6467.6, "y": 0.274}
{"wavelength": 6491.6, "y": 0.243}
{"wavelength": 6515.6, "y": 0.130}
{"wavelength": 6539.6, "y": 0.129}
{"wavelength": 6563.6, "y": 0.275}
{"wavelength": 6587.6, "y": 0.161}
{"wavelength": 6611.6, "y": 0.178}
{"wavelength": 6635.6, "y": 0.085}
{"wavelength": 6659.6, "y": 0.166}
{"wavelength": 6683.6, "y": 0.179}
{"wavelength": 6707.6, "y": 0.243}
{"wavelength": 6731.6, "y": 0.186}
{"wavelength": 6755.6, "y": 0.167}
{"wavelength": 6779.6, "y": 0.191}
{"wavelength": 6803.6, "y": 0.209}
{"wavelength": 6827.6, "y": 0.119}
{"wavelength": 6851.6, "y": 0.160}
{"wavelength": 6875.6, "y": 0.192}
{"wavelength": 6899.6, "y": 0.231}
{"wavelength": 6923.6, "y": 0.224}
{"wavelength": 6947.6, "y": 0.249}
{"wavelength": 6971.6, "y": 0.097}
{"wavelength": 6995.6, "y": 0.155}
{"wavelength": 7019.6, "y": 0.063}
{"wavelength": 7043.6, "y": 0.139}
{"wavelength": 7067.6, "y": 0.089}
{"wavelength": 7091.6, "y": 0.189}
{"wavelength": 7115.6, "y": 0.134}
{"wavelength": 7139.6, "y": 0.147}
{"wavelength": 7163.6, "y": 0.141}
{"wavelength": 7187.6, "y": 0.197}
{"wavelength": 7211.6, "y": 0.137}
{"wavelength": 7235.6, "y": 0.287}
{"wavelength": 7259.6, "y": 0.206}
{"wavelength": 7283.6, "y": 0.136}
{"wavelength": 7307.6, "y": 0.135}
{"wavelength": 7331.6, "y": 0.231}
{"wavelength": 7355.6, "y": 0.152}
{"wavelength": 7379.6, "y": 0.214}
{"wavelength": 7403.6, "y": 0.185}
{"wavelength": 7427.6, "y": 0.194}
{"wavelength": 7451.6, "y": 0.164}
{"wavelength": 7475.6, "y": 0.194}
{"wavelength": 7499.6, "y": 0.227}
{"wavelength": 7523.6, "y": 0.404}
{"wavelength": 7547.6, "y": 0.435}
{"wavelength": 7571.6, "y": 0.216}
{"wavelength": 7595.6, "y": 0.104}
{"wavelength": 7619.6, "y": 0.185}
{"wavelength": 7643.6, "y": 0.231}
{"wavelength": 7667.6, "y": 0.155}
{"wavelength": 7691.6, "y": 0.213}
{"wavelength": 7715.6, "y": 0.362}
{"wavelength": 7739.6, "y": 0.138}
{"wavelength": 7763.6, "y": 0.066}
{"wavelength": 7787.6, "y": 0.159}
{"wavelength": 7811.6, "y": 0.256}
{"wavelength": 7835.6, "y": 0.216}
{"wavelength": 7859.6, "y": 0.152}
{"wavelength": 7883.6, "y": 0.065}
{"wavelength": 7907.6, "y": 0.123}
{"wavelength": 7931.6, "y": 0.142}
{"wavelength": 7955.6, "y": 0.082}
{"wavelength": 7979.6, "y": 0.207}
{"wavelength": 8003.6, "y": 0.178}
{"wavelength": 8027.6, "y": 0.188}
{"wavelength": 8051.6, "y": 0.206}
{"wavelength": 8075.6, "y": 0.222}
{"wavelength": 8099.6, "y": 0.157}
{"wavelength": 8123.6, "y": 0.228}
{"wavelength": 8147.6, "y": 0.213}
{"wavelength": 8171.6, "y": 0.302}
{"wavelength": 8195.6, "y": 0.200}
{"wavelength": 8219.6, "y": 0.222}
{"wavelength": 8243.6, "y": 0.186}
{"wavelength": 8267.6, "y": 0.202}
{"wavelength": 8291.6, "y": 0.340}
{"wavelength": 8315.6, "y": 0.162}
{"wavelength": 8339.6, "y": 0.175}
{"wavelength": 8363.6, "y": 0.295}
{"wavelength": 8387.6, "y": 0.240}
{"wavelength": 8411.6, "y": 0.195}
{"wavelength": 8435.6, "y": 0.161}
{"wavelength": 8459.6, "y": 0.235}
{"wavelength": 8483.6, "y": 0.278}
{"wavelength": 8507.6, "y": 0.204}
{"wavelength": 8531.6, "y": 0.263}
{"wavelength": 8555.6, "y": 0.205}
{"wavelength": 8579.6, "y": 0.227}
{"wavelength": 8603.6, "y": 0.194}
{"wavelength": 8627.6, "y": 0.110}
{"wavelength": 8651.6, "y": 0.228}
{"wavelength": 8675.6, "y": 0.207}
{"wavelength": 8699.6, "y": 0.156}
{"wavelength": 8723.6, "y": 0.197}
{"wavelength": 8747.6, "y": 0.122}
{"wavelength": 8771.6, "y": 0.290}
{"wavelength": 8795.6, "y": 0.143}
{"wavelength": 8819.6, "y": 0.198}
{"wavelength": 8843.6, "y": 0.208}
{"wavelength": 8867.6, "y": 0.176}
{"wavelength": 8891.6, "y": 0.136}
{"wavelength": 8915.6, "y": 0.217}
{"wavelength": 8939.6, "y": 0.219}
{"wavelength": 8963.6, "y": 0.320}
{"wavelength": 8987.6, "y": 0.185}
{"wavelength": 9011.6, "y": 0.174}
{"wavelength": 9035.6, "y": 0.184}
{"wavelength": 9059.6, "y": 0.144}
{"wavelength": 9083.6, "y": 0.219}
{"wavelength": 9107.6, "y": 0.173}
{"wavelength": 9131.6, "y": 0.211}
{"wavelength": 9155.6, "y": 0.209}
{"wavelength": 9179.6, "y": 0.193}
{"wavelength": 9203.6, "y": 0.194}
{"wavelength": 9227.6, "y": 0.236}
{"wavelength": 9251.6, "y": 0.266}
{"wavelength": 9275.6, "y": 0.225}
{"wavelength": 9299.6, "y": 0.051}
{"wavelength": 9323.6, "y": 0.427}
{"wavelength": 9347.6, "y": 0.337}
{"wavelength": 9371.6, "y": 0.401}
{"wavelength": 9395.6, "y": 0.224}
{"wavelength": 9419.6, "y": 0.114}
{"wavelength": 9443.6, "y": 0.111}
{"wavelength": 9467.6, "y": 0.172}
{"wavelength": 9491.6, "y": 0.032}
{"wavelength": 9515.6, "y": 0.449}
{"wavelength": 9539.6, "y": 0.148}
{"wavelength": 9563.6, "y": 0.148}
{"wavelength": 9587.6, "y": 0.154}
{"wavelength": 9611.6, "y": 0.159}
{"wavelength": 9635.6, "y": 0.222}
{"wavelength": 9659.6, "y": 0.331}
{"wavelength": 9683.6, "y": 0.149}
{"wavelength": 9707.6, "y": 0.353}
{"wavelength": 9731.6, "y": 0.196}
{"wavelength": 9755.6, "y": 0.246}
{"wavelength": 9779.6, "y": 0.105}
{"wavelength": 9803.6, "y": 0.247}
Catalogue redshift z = 1.021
